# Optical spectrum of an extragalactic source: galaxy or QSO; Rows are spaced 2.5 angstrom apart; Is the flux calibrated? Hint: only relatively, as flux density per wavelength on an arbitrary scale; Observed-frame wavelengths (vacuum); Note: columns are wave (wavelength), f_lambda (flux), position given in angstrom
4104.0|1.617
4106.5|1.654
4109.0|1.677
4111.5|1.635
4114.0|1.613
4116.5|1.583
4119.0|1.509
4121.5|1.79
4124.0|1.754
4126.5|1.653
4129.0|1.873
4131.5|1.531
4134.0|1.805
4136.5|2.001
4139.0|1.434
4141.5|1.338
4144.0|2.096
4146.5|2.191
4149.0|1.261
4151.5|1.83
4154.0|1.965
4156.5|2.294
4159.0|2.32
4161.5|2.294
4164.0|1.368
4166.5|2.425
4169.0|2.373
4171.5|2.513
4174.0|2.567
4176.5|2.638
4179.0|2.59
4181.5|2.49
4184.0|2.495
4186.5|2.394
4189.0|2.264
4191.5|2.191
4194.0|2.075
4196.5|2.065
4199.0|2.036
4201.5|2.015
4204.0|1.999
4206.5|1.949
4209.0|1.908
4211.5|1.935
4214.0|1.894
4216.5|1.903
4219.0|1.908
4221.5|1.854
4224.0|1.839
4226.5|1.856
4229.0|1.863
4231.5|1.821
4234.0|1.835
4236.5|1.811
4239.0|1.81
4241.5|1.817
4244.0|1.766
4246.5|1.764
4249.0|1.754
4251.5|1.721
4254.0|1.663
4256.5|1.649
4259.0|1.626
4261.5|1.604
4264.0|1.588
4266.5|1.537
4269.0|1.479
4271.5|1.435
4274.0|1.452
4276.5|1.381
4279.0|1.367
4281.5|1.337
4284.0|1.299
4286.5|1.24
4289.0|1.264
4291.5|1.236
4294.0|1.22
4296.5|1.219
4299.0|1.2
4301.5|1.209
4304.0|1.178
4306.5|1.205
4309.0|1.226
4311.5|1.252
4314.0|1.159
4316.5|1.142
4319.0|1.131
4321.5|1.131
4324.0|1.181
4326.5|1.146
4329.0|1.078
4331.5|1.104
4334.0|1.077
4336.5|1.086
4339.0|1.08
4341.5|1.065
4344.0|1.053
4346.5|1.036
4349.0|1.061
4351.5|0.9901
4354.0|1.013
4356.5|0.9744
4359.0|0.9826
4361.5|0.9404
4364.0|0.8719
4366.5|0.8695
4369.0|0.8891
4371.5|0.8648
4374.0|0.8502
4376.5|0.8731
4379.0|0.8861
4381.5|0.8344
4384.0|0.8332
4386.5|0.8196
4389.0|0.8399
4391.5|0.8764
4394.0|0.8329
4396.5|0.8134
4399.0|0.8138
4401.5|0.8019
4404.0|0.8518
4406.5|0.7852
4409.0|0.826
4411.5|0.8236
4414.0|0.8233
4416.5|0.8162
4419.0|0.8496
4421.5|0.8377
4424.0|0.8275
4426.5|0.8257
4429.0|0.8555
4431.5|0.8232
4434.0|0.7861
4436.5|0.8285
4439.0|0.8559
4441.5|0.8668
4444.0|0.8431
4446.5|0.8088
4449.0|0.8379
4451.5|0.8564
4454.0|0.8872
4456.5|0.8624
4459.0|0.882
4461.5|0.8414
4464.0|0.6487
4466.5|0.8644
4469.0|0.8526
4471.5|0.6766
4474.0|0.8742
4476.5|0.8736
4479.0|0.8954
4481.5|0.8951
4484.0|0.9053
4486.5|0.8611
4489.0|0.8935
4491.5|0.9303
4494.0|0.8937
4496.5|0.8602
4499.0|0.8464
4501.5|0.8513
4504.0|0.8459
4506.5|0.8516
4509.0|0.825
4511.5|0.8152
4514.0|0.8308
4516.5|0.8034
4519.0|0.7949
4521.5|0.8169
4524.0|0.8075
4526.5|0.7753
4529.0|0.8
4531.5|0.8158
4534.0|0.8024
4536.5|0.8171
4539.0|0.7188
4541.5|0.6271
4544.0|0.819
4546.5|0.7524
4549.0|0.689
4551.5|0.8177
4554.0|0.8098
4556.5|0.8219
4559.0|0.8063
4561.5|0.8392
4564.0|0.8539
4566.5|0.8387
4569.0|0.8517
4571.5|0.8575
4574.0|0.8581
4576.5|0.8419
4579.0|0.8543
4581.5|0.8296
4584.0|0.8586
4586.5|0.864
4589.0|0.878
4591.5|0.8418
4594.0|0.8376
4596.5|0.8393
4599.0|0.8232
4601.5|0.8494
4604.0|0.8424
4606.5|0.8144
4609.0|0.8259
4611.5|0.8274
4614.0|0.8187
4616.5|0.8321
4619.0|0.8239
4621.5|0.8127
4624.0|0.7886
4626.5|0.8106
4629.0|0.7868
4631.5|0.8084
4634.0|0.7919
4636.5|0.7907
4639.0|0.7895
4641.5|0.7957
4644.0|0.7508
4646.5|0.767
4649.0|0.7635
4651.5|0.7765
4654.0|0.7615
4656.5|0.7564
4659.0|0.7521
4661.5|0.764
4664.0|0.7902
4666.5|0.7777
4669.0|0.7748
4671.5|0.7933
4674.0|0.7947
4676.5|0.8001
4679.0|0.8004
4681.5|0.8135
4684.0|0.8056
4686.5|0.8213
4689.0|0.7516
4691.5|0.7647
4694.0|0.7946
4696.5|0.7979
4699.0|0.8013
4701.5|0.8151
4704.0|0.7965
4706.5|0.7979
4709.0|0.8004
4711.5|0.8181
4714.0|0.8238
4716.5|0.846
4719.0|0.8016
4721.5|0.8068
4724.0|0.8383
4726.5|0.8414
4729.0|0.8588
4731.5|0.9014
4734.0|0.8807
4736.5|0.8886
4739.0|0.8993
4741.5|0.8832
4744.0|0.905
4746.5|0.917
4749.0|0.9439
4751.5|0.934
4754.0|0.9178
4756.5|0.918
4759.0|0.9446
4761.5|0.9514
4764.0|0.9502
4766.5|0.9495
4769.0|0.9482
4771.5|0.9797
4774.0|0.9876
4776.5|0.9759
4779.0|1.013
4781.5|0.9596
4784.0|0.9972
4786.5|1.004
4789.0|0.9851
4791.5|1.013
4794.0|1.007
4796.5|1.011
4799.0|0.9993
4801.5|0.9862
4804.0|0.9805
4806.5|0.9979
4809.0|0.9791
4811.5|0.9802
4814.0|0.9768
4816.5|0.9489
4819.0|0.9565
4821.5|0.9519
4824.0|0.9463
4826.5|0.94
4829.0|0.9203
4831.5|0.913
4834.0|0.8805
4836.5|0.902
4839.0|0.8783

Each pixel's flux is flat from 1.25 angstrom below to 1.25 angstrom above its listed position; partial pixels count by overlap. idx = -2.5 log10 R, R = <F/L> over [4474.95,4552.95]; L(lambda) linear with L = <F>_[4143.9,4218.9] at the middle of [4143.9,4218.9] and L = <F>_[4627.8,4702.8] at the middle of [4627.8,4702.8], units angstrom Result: 0.42 mag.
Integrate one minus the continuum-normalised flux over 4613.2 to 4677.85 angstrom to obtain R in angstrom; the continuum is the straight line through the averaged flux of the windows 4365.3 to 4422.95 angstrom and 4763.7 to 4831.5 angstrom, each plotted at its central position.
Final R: 9.6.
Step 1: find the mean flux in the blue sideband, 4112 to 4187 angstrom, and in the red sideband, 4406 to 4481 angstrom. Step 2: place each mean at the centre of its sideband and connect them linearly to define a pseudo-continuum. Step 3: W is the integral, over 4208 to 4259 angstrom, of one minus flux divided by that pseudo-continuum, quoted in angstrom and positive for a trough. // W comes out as -4.7 angstrom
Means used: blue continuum 1.99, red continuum 0.832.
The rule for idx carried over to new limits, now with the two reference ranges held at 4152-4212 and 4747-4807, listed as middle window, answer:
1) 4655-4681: 0.465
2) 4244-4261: 0.214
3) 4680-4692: 0.415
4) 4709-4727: 0.310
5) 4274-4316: 0.496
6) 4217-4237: 0.147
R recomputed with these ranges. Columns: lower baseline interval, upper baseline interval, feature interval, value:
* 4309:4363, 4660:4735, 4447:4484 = 5.40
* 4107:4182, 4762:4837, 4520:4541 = 8.89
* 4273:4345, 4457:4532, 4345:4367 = 2.61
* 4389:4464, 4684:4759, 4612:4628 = 0.53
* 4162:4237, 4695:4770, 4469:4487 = 7.46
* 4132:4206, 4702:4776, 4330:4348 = 6.94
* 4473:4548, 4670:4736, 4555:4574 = -0.33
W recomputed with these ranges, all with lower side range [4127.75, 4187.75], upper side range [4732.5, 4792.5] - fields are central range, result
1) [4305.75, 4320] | 4.83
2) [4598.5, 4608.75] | 3.41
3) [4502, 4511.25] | 3.82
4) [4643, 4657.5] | 4.95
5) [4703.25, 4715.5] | 2.79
